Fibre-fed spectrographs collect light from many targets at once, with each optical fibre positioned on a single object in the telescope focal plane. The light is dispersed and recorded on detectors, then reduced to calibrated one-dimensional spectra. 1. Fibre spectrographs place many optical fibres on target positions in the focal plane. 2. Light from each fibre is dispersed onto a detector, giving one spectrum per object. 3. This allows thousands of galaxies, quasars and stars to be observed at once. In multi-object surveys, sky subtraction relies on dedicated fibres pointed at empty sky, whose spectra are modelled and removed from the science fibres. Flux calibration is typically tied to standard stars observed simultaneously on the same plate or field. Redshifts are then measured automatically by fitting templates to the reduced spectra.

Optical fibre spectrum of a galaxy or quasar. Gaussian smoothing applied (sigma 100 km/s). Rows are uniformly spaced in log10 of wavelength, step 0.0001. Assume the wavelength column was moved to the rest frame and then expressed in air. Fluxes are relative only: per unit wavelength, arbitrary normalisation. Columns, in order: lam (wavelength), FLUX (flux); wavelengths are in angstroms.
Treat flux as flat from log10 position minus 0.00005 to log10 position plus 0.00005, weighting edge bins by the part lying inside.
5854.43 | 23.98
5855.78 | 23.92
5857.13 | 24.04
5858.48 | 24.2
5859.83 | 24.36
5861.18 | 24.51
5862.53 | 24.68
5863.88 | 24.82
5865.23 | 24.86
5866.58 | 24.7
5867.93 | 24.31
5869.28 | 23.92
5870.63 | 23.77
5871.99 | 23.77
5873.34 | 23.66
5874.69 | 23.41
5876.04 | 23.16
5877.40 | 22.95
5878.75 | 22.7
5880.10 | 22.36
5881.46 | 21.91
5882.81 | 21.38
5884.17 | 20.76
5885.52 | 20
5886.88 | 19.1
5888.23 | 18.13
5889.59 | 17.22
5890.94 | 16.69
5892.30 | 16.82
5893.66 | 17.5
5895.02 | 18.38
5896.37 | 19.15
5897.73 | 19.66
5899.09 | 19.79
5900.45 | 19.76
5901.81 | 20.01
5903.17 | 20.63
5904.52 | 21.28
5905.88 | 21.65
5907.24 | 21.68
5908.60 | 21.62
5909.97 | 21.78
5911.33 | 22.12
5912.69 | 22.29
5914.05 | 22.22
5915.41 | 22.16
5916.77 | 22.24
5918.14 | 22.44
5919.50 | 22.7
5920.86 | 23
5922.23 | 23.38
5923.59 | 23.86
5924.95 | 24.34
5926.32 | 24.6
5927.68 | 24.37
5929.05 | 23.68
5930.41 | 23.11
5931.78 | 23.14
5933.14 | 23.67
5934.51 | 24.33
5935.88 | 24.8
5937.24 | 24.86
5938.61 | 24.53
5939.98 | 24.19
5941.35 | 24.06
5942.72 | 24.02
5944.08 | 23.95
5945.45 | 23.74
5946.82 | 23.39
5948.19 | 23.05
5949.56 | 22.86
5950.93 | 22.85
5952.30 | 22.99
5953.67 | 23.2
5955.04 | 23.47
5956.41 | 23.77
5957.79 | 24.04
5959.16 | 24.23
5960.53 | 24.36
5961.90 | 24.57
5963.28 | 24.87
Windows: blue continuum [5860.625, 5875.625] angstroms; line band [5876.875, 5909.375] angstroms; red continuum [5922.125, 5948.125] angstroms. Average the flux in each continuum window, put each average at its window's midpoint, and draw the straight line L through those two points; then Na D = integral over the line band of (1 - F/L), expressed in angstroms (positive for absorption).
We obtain 5.5 angstroms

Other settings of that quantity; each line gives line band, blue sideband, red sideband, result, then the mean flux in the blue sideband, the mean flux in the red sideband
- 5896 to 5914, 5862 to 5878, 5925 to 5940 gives 2.3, 24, 24.1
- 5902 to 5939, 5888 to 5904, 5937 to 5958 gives -3.3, 18.7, 23.6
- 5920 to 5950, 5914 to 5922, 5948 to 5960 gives -1.2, 22.5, 23.4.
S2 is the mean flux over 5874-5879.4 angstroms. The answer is 23.1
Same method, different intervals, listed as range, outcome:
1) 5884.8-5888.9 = 19.1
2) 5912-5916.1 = 22.3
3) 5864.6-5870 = 24.5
